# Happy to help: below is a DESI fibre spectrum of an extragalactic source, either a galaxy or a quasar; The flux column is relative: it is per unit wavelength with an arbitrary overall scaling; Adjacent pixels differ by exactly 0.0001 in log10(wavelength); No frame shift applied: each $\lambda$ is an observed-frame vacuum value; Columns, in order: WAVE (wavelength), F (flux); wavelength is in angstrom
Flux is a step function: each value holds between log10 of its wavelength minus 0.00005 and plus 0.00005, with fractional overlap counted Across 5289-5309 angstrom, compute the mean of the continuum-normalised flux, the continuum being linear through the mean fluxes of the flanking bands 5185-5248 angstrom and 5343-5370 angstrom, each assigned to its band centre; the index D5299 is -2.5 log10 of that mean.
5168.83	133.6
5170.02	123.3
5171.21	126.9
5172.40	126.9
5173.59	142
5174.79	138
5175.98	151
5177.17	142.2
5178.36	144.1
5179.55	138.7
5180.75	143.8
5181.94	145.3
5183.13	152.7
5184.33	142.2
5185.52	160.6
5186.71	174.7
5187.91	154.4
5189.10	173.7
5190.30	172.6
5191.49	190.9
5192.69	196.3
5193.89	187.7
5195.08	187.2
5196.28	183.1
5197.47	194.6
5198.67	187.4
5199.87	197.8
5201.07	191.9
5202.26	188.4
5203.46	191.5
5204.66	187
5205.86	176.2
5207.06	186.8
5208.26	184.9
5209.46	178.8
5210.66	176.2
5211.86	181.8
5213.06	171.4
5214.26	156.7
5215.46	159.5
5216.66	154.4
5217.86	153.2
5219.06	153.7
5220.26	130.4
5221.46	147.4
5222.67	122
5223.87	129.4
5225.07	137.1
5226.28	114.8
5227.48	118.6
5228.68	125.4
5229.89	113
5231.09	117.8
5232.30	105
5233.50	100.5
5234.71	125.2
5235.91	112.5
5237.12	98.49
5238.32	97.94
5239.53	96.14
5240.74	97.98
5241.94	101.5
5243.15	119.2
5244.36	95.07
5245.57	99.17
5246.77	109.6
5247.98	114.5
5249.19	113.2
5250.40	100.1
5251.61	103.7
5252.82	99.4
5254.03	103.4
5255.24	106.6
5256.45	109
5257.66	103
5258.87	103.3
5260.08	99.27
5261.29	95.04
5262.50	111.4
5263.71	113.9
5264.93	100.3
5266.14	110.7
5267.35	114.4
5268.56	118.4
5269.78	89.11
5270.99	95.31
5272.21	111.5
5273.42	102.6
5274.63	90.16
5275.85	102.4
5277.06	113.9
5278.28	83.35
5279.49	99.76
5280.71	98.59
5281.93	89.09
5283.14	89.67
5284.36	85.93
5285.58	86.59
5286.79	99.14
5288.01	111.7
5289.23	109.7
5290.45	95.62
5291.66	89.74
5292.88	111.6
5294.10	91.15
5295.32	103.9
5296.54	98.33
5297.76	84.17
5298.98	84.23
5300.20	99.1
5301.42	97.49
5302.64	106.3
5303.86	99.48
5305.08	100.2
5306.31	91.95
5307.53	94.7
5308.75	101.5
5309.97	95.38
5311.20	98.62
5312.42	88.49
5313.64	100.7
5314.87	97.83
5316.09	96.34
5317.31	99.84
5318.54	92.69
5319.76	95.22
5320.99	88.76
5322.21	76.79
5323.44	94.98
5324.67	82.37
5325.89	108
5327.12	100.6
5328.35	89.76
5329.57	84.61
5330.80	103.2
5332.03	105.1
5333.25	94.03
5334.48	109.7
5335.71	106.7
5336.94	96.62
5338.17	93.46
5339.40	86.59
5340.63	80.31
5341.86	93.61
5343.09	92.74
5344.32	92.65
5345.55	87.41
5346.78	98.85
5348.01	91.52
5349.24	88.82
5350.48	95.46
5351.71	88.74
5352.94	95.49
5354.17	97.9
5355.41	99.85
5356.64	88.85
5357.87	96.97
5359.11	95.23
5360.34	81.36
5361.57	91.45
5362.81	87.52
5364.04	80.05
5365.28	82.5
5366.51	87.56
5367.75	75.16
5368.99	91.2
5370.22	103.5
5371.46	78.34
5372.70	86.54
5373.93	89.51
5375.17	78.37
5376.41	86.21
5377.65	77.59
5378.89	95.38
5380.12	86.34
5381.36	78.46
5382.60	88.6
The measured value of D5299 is 0.18 mag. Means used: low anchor 149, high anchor 90.5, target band 97.3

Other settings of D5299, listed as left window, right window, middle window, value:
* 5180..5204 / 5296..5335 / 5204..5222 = -0.030 mag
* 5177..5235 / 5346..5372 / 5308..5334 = 0.129 mag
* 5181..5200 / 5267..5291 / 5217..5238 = 0.157 mag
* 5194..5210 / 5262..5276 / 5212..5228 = 0.157 mag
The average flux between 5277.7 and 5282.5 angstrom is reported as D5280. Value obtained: 92.7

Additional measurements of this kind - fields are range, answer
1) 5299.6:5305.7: 100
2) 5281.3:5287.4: 90.1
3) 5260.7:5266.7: 106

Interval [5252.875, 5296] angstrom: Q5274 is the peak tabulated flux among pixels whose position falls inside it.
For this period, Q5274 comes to 118.4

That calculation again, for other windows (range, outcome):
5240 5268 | 119.2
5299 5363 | 109.7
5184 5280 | 197.8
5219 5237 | 153.7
